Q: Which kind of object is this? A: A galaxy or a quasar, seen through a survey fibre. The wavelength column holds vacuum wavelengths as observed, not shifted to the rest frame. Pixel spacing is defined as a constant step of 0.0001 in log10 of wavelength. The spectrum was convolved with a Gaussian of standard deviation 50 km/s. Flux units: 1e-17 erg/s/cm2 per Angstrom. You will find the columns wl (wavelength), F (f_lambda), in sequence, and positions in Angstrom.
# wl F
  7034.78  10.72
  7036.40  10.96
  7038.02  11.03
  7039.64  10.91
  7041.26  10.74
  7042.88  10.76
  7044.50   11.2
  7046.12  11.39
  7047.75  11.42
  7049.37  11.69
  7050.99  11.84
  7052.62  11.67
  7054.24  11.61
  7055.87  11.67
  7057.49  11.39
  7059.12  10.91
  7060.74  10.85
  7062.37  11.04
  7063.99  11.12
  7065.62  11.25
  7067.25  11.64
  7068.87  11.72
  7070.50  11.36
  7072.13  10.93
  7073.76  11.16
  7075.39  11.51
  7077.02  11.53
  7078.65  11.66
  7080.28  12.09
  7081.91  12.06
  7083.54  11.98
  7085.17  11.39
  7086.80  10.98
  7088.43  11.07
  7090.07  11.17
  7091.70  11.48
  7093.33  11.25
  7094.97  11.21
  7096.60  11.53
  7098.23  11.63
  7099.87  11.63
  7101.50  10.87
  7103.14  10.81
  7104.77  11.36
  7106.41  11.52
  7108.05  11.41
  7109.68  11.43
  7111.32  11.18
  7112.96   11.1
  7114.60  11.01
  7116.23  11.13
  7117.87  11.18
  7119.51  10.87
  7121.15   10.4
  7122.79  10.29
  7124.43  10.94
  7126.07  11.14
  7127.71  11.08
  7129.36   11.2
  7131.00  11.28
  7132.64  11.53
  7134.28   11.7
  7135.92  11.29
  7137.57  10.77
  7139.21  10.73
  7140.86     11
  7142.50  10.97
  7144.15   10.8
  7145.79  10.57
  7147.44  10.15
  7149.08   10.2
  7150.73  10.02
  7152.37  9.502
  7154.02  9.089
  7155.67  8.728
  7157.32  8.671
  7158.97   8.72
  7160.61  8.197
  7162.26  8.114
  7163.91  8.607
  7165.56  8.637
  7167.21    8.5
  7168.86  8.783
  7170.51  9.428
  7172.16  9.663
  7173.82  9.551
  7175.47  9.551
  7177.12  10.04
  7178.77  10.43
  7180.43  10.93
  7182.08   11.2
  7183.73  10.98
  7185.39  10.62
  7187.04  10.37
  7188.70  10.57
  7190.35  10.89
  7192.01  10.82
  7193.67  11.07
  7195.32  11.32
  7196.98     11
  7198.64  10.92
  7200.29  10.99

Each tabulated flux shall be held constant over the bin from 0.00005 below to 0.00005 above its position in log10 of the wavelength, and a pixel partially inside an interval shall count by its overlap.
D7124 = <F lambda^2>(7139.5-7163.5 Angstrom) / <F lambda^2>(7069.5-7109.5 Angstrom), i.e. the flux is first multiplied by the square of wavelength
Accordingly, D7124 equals 0.86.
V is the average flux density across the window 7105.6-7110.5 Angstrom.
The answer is 11.5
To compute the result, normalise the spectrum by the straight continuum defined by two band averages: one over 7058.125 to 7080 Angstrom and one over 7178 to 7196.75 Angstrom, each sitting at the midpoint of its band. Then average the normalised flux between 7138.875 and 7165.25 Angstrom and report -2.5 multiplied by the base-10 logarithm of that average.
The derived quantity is 0.147 mag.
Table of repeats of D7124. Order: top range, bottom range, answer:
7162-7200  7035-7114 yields 0.92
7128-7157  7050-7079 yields 0.95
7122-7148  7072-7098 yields 0.97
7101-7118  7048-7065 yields 1.00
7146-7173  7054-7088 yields 0.82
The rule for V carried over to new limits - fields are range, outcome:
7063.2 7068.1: 11.3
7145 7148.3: 10.4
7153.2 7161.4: 8.69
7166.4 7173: 9.09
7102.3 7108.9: 11.3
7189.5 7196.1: 11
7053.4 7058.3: 11.6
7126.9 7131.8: 11.2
